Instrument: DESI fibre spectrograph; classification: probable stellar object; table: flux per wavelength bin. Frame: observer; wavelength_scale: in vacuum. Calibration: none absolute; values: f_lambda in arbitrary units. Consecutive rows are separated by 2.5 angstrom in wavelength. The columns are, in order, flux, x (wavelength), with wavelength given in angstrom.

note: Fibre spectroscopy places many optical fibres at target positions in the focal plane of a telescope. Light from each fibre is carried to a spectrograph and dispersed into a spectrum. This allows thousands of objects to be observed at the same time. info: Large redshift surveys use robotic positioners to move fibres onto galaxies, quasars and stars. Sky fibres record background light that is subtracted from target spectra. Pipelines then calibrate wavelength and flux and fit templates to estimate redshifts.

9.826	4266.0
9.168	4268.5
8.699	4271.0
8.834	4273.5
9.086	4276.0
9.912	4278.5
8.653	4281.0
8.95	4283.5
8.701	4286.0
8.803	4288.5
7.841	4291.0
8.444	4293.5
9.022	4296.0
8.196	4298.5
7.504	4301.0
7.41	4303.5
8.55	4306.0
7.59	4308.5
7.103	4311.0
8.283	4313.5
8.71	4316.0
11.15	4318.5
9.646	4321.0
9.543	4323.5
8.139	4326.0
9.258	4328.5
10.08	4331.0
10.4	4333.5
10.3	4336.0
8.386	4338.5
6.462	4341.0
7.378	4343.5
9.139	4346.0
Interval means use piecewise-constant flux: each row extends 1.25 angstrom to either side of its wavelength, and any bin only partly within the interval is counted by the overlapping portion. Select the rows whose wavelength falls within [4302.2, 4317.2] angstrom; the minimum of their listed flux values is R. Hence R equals 7.103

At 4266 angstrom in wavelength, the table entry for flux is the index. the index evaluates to 9.826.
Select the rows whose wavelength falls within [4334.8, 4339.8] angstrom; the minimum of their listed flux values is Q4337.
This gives 8.386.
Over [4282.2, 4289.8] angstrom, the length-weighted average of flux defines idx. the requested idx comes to 8.81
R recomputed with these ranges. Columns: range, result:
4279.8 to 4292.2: 7.841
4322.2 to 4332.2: 8.139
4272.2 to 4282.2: 8.653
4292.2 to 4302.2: 7.504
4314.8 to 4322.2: 8.71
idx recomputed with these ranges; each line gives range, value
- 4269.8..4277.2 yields 8.87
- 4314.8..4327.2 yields 9.45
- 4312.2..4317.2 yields 8.48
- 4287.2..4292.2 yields 8.33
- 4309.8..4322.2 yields 8.98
